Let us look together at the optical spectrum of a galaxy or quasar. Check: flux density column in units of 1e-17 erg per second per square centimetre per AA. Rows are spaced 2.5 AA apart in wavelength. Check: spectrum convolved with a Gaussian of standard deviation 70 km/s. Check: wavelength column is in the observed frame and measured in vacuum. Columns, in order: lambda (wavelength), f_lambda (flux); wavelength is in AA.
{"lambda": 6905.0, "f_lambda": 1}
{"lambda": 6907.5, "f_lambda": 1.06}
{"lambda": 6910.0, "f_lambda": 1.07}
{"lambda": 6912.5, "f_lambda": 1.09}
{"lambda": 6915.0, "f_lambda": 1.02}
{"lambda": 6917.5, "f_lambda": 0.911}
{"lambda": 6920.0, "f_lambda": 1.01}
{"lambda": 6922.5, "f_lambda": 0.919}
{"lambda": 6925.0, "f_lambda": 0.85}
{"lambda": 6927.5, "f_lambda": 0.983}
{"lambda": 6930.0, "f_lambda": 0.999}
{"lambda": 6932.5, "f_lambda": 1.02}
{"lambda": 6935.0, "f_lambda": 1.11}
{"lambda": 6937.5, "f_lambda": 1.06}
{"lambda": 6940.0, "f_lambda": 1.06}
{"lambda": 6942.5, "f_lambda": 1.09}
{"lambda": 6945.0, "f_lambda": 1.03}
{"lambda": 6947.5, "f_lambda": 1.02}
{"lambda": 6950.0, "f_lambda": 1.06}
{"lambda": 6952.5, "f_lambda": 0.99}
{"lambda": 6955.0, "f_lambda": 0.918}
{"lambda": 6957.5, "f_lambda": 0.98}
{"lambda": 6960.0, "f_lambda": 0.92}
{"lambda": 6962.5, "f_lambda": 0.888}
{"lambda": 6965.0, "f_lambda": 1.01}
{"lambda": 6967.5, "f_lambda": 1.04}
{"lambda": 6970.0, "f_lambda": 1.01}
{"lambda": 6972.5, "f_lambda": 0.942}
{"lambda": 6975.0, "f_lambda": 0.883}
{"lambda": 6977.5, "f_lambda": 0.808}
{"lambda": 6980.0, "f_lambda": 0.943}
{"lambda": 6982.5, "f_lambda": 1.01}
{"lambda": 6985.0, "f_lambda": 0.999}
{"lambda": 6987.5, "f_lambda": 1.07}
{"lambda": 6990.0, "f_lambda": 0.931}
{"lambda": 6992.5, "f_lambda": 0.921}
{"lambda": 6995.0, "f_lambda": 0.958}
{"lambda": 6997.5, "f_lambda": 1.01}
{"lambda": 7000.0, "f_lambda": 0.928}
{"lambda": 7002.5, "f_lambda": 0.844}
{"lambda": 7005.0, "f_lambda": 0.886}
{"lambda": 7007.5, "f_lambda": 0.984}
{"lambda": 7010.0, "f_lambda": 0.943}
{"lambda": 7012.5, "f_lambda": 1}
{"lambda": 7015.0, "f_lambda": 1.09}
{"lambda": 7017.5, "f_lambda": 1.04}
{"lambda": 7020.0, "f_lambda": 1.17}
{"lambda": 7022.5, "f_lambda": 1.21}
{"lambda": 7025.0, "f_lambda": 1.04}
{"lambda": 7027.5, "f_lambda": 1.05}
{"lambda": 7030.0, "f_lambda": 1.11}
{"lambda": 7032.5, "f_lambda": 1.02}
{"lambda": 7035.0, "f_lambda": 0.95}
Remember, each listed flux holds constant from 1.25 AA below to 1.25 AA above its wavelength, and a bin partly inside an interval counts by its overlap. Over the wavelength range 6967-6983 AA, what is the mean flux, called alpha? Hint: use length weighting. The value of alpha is 0.941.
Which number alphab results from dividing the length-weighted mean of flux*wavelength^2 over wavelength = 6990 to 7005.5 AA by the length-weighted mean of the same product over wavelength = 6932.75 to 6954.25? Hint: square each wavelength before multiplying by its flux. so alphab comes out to 0.90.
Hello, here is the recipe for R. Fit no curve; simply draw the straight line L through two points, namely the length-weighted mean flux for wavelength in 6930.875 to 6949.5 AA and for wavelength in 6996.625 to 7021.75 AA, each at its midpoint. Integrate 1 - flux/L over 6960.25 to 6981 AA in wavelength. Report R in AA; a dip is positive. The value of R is 1.8 AA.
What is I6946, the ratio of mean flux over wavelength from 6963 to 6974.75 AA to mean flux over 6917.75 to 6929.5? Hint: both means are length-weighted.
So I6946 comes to 1.04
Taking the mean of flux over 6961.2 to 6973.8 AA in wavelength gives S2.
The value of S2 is 0.977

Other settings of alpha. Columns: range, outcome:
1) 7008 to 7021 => 1.04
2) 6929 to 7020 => 0.986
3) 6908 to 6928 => 0.985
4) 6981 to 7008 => 0.957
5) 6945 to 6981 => 0.961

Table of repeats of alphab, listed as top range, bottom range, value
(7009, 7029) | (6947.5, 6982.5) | 1.13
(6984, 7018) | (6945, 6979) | 1.02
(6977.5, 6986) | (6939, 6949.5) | 0.92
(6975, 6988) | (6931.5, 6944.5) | 0.90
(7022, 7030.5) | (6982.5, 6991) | 1.10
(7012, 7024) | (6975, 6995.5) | 1.18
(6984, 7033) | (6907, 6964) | 1.03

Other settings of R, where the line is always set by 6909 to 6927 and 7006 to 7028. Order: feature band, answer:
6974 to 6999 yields 1.9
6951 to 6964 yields 0.9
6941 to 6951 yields -0.5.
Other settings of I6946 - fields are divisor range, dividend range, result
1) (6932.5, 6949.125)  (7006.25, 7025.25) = 1.00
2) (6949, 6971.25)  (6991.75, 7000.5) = 0.98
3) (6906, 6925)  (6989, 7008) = 0.93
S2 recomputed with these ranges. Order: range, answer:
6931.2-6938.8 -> 1.06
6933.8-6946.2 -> 1.07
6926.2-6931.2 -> 0.99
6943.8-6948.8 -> 1.03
